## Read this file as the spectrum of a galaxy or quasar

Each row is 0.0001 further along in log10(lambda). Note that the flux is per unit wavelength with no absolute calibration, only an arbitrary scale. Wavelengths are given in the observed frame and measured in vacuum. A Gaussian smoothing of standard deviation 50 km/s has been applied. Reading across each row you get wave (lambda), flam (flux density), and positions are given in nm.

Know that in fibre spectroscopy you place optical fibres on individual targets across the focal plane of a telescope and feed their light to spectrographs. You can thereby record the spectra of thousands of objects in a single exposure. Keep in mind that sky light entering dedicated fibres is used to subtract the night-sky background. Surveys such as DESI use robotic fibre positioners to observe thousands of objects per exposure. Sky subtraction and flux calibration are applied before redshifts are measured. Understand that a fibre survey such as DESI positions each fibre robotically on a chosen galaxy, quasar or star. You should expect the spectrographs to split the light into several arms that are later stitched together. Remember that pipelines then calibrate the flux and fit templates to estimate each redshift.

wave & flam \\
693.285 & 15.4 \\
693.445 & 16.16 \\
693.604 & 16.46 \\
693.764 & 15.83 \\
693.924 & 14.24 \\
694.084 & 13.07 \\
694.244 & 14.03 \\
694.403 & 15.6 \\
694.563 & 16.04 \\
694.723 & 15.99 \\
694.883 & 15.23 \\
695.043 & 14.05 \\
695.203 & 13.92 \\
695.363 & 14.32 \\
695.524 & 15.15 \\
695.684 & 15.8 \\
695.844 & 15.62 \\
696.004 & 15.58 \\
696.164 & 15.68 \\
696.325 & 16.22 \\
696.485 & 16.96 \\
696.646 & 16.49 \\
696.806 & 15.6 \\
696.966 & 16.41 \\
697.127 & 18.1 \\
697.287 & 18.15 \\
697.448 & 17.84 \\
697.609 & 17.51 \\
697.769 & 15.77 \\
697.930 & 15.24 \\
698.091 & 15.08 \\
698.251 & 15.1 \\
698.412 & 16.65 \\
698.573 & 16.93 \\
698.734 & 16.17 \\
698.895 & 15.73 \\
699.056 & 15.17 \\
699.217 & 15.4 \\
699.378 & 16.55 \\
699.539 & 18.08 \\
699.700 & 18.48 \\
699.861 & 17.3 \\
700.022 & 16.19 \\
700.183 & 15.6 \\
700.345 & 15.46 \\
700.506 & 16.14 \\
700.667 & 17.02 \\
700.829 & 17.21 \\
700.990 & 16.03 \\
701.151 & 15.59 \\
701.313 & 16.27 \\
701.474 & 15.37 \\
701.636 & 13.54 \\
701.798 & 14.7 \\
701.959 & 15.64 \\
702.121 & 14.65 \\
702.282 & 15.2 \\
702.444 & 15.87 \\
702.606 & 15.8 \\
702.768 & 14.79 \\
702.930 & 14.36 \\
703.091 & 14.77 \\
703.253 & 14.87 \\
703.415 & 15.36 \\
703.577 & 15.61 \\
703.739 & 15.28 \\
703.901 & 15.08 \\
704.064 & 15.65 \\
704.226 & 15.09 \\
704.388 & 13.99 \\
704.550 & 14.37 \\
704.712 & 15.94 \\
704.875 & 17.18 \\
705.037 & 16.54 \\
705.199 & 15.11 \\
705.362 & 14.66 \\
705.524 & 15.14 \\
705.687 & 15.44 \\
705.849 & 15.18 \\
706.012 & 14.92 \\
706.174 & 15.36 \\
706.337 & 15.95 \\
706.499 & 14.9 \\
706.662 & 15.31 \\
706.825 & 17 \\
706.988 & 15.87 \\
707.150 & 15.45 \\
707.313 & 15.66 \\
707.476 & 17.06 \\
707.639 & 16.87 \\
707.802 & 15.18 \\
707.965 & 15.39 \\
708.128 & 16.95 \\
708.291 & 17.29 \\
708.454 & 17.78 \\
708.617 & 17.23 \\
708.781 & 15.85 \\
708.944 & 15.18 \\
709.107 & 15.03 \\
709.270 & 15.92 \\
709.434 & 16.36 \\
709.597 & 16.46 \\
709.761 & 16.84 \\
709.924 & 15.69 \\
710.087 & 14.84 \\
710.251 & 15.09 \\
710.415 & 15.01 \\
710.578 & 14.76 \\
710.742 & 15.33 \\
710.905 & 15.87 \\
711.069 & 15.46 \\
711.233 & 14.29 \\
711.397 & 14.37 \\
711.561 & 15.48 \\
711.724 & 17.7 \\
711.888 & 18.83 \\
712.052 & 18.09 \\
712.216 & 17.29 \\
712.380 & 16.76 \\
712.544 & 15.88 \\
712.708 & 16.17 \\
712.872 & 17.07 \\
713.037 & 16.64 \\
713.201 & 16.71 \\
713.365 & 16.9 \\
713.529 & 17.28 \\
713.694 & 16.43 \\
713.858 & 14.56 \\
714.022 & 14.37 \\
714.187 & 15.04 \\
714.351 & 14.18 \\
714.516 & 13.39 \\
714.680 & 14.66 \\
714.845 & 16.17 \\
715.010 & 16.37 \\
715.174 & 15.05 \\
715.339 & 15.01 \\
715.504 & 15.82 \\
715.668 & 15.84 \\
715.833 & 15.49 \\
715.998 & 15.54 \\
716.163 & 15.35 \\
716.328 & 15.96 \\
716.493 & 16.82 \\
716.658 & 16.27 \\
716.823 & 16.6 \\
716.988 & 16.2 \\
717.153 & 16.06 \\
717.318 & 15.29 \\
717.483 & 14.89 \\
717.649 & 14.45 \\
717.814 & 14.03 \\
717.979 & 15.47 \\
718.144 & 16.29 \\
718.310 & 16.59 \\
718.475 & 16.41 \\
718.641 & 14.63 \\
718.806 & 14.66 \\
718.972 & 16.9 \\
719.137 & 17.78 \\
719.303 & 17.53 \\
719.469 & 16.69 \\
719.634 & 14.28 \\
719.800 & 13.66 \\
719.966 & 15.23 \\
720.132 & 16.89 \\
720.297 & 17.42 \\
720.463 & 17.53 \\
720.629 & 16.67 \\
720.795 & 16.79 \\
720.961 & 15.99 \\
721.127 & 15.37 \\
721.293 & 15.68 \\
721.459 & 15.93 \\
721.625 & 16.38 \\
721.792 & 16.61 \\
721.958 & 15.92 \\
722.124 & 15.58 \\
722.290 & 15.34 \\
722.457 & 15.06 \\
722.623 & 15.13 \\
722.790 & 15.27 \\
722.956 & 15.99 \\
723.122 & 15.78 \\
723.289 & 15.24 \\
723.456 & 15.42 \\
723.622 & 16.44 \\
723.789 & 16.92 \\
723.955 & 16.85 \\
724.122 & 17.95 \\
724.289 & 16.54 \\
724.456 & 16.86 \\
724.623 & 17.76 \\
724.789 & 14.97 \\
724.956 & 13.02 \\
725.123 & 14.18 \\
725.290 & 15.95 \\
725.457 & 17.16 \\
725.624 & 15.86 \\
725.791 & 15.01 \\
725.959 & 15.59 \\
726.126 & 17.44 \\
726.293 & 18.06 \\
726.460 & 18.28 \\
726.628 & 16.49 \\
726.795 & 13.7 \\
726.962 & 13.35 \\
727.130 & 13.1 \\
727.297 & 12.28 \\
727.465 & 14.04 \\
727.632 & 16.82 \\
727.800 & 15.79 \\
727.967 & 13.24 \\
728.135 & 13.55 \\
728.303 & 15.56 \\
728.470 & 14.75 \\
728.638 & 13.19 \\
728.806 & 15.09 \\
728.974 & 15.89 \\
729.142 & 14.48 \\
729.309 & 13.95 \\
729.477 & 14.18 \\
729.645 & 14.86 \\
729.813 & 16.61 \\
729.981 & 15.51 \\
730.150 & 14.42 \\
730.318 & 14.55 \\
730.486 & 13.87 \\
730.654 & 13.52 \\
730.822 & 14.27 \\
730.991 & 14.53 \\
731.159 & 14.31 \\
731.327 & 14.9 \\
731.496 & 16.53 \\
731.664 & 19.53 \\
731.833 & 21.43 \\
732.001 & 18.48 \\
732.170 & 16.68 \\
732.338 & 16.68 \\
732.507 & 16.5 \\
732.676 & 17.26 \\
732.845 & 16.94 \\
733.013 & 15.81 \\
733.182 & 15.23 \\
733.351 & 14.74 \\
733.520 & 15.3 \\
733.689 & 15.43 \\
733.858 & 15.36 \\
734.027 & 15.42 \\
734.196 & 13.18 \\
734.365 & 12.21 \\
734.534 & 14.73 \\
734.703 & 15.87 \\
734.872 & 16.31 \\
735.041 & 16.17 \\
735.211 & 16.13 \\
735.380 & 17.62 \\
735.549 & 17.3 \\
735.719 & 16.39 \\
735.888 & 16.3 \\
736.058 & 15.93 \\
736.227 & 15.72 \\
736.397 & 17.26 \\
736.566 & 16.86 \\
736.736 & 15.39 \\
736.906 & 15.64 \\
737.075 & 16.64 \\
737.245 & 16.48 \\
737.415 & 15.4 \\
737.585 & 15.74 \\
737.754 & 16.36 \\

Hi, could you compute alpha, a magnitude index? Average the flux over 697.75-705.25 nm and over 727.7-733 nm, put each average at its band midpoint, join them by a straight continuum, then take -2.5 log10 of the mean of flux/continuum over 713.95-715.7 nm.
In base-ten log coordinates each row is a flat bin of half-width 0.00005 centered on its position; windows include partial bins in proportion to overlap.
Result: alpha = 0.04 mag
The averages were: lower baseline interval 15.7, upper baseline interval 15.5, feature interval 15.1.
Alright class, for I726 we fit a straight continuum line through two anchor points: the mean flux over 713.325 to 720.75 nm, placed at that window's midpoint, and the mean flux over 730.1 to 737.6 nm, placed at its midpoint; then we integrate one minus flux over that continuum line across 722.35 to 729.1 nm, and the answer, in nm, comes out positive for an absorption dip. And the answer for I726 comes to 0.15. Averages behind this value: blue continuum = 15.7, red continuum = 15.9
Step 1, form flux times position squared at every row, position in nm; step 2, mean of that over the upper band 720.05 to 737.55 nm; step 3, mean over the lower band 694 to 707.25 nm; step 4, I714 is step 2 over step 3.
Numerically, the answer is 1.09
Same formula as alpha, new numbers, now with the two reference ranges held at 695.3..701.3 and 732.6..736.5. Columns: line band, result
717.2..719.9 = 0.027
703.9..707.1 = 0.051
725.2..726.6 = -0.050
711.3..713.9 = -0.038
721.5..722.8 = 0.018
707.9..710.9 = 0.012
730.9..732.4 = -0.079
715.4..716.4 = 0.026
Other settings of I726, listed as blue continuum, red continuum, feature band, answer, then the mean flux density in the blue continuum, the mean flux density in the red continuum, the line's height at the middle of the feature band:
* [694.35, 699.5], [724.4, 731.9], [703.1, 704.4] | 0.054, 16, 15.3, 15.8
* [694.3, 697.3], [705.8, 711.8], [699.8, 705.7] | 0.119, 15.8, 15.8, 15.8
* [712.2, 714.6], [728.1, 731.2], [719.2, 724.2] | -0.273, 15.9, 14.6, 15.2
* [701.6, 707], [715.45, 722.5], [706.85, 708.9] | -0.126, 15.3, 15.9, 15.4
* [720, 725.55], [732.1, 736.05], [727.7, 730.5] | 0.214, 16.1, 15.8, 15.9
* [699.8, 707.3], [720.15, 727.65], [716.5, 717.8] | 0.007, 15.5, 15.9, 15.7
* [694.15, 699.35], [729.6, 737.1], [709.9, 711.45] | 0.079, 15.9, 15.9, 15.9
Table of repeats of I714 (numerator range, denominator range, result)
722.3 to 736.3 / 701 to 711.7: 1.07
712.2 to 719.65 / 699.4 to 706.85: 1.05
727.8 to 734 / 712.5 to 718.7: 1.03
